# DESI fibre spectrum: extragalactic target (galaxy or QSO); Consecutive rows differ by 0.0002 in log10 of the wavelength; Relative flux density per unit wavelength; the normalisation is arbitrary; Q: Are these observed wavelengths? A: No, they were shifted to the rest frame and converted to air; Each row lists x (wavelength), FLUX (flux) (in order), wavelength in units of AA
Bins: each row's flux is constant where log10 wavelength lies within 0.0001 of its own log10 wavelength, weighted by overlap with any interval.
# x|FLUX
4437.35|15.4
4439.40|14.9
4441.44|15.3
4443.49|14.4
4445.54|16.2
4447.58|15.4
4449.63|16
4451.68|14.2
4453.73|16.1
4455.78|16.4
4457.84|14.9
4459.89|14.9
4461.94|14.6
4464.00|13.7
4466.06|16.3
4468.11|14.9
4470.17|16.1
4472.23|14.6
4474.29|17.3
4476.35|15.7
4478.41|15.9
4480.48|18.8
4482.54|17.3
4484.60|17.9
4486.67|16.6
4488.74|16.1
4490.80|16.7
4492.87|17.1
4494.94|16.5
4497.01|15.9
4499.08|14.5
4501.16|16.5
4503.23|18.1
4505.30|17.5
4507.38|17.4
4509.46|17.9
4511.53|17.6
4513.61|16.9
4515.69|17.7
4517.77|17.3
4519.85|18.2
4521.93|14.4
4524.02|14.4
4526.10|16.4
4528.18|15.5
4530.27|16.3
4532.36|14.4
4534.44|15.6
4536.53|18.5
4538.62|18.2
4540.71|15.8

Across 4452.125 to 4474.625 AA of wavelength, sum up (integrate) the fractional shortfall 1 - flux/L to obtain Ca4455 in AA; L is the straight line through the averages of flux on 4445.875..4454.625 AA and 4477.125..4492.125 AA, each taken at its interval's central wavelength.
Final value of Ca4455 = 1.0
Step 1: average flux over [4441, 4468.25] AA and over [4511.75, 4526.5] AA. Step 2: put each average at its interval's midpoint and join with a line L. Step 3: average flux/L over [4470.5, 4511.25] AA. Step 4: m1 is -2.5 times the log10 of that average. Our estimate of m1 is -0.052 mag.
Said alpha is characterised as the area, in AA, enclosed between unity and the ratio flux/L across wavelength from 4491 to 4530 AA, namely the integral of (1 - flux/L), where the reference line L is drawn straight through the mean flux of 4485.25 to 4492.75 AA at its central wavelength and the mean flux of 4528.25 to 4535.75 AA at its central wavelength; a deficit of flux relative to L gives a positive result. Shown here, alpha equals -1.4 AA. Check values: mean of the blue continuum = 16.6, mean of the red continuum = 15.5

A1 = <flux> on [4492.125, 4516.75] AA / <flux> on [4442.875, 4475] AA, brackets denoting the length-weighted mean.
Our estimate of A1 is 1.10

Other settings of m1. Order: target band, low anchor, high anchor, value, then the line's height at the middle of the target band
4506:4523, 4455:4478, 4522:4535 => -0.121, 15.4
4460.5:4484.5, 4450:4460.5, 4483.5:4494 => 0.011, 16.1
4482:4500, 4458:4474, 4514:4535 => -0.067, 15.5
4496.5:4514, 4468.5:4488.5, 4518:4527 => -0.048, 16.2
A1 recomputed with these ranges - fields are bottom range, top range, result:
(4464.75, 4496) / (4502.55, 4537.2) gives 1.01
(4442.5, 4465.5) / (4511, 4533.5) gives 1.07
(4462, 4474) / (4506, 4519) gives 1.15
